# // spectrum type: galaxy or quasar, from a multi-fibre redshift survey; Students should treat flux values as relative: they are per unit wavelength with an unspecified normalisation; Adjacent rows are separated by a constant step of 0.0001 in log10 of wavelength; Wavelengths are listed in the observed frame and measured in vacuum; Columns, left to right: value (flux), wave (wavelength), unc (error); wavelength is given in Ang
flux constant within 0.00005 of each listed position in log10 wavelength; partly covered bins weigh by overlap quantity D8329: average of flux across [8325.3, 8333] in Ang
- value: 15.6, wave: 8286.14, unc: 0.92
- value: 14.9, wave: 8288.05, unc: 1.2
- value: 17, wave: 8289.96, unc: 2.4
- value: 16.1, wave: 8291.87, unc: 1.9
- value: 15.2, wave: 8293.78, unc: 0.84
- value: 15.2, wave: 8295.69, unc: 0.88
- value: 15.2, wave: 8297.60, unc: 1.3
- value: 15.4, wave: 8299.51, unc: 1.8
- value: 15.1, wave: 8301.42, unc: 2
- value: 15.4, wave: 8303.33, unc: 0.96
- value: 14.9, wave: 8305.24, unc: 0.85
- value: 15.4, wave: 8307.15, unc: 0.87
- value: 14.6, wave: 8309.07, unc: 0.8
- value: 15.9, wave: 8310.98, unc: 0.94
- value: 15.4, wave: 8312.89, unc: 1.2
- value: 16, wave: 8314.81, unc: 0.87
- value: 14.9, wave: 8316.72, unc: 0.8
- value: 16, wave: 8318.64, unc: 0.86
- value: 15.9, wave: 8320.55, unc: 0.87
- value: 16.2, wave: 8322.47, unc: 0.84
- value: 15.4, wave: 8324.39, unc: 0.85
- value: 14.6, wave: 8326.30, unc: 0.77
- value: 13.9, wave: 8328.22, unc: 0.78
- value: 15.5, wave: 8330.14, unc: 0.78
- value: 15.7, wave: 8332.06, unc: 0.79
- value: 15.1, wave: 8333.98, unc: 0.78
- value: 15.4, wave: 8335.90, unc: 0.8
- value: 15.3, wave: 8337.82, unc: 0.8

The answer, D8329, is 14.9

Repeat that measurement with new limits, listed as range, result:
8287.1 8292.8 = 16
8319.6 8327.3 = 15.5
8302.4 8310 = 15.1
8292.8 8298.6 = 15.2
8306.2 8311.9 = 15.3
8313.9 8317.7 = 15.4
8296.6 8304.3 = 15.3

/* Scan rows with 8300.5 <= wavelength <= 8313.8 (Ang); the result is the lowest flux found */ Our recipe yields 14.6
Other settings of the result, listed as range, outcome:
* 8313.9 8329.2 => 13.9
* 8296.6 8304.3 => 15.1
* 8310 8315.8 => 15.4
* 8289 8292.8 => 16.1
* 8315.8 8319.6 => 14.9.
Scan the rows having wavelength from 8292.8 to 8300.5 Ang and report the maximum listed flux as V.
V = 15.4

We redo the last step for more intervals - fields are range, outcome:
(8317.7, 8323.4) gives 16.2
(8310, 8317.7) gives 16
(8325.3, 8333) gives 15.7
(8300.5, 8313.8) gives 15.9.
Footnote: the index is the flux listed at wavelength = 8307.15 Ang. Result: 15.4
